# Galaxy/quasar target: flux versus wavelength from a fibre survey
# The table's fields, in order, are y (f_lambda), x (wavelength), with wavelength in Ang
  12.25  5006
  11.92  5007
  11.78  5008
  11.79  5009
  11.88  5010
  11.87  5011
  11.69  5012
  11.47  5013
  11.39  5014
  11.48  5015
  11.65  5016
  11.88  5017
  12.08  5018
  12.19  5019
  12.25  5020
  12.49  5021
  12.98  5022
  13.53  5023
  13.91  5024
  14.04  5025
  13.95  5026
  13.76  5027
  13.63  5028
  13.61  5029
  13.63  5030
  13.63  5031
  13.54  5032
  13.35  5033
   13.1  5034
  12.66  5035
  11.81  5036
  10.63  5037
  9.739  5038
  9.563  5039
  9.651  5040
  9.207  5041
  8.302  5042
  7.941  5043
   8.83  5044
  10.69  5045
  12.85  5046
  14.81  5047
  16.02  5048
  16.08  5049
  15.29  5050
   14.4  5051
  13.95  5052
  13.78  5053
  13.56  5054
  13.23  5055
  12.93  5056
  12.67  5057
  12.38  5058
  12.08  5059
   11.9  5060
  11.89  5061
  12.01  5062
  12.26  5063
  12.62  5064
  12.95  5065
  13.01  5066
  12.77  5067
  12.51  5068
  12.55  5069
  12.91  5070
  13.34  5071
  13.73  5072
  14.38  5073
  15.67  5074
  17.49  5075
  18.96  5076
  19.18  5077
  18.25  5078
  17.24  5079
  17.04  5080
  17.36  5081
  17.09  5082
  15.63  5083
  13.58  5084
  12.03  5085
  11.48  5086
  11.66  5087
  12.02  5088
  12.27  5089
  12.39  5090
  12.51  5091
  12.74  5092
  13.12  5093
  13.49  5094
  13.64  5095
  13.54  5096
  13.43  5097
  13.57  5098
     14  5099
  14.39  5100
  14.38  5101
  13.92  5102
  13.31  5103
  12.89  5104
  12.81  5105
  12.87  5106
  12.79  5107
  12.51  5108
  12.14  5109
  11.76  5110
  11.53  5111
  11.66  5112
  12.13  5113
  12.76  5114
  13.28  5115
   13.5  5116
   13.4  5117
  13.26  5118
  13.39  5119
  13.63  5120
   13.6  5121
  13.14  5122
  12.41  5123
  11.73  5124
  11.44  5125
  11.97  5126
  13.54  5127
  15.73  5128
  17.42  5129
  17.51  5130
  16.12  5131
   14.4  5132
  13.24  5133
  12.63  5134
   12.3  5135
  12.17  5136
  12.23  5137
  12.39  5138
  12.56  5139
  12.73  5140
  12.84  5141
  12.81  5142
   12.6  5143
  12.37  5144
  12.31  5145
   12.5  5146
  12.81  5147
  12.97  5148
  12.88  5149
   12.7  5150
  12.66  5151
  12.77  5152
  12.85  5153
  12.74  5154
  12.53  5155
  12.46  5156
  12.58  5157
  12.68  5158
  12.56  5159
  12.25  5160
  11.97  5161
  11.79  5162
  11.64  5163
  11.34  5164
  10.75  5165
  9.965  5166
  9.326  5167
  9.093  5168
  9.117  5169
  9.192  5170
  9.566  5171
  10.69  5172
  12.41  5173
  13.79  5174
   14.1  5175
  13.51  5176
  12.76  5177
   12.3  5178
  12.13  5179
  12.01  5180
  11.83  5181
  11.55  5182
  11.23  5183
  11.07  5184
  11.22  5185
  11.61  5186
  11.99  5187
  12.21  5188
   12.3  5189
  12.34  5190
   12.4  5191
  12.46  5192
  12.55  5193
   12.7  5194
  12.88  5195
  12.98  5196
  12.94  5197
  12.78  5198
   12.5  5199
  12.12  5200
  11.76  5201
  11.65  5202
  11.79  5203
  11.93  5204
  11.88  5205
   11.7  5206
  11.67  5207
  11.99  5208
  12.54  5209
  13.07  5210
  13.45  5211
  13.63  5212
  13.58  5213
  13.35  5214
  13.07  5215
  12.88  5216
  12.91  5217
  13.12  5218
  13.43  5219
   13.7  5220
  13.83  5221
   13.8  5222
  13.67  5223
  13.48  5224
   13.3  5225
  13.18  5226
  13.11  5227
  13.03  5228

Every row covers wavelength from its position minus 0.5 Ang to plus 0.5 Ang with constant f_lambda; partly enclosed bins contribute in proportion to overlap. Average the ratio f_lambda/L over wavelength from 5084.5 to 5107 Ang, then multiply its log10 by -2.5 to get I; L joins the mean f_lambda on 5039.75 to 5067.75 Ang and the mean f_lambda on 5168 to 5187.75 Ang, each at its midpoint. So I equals -0.07 mag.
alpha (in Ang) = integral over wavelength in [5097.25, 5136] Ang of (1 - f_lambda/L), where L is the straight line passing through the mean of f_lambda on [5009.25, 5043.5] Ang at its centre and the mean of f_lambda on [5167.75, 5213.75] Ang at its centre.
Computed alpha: -4.1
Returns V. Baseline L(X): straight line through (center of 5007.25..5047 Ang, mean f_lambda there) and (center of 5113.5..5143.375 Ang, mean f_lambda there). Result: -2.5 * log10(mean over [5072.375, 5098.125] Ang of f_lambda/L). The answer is -0.15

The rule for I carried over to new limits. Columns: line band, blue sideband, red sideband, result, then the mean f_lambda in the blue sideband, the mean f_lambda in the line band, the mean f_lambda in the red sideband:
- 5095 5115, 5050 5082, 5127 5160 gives 0.058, 14.2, 13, 13.2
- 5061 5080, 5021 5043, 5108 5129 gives -0.163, 12.2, 14.5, 12.9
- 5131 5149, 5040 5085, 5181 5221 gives 0.017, 13.7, 12.8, 12.4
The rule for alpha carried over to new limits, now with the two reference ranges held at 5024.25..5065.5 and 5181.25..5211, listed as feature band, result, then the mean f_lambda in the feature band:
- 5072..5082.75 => -4.0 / 17.1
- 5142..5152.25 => -0.3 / 12.7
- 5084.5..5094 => 0.1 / 12.3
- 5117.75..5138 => -2.1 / 13.6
